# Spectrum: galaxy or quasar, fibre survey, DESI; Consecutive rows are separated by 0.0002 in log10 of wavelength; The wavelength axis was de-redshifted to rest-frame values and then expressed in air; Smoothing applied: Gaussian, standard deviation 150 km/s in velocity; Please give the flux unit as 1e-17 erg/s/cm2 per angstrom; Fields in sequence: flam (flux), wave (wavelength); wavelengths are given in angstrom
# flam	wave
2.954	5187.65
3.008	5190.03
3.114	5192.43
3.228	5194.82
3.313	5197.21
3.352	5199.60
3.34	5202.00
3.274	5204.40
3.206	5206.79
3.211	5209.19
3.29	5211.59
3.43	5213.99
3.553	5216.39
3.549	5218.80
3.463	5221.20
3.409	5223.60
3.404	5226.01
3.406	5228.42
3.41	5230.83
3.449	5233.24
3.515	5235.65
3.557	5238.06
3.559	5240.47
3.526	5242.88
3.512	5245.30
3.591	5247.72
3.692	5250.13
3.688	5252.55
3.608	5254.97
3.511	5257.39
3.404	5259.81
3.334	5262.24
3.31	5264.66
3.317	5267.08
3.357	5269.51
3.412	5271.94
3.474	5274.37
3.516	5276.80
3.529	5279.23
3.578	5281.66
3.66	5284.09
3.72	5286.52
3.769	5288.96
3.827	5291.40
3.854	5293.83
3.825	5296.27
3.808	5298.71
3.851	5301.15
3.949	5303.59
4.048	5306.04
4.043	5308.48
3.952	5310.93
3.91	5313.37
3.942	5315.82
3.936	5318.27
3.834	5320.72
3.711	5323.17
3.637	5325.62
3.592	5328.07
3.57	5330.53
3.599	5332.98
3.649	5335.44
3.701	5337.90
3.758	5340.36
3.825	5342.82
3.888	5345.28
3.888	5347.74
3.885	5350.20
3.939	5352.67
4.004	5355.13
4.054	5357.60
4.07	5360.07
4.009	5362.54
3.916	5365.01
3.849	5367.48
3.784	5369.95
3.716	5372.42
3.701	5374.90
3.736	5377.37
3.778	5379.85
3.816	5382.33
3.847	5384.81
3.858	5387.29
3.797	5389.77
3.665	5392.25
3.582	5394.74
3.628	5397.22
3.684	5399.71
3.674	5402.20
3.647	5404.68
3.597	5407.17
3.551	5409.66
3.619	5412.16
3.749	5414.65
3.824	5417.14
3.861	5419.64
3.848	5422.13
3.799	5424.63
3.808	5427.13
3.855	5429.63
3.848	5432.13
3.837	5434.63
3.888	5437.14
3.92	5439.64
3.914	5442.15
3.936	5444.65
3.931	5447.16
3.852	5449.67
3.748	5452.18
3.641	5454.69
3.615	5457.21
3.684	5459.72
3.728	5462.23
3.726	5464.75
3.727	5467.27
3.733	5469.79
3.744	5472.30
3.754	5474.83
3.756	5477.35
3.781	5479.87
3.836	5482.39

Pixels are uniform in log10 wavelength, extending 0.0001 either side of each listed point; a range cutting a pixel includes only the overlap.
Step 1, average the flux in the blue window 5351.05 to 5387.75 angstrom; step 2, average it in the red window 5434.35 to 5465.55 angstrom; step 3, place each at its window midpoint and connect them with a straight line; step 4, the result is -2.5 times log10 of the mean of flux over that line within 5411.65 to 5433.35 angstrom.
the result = 0.005 mag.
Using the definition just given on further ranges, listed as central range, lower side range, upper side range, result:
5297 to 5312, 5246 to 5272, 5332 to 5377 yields -0.08 mag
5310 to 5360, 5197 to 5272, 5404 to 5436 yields -0.06 mag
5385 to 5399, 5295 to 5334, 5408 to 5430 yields 0.02 mag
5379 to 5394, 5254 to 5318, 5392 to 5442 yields -0.02 mag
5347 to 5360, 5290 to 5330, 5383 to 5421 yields -0.05 mag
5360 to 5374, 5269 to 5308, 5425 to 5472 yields -0.03 mag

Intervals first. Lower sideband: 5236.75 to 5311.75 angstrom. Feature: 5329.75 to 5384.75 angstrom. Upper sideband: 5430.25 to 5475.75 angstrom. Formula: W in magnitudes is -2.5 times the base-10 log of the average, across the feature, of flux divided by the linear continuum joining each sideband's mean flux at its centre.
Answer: -0.03 mag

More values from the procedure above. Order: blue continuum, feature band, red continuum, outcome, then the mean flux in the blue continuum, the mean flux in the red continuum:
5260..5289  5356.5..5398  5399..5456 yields -0.037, 3.48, 3.78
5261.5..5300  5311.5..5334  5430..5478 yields -0.036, 3.59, 3.79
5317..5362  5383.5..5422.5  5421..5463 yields 0.029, 3.81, 3.82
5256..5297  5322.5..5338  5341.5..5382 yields 0.037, 3.55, 3.88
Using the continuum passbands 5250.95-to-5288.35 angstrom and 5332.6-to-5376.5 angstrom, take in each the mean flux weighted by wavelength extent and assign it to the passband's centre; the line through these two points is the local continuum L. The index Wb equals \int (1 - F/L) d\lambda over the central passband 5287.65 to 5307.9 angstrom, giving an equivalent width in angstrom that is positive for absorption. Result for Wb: -1.4 angstrom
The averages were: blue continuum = 3.5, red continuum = 3.85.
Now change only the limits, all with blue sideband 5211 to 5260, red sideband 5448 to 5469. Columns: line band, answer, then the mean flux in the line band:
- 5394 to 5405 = 0.05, 3.65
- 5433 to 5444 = -0.57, 3.89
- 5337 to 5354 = -1.10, 3.85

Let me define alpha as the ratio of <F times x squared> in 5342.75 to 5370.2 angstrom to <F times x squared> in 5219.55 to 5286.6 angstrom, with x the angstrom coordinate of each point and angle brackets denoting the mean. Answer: 1.2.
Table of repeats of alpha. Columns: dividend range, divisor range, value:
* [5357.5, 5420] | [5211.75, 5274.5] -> 1.14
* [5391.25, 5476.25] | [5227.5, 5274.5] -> 1.15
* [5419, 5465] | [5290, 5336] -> 1.05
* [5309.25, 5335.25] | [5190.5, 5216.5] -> 1.20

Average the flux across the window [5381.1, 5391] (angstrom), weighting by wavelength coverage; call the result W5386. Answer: 3.83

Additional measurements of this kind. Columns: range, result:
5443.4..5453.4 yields 3.87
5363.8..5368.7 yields 3.88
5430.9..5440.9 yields 3.87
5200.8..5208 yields 3.27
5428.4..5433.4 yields 3.85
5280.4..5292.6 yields 3.71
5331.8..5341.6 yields 3.67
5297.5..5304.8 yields 3.87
